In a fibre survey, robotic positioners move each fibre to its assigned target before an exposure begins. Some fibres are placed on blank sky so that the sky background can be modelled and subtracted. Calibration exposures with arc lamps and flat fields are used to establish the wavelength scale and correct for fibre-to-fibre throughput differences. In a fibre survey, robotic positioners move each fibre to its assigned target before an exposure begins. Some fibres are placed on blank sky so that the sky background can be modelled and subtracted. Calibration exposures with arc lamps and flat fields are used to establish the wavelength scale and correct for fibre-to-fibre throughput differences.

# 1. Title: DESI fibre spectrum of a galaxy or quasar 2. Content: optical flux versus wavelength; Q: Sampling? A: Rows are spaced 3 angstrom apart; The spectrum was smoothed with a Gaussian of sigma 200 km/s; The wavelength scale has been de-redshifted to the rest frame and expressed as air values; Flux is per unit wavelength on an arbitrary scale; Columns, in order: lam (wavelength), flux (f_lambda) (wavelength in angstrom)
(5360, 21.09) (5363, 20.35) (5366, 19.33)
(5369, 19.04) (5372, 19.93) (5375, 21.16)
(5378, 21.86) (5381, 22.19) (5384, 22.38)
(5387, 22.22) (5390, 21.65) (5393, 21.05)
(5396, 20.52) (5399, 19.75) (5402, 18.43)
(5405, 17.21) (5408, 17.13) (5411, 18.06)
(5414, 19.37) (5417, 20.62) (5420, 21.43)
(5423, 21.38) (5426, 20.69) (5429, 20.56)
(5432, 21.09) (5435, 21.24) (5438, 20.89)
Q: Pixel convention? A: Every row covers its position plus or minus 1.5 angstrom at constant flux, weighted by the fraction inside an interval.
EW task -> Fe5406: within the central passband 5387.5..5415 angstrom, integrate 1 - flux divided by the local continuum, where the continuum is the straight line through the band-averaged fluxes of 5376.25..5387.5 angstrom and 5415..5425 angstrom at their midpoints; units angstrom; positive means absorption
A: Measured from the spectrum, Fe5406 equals 2.85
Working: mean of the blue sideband 22.1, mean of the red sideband 21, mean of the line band 19.3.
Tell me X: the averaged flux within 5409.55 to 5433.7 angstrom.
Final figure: 20.4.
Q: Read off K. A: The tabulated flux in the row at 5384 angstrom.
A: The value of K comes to 22.38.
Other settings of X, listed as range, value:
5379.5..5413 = 20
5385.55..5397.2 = 21.4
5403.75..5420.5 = 18.8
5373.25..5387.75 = 21.9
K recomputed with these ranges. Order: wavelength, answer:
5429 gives 20.56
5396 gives 20.52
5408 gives 17.13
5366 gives 19.33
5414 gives 19.37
